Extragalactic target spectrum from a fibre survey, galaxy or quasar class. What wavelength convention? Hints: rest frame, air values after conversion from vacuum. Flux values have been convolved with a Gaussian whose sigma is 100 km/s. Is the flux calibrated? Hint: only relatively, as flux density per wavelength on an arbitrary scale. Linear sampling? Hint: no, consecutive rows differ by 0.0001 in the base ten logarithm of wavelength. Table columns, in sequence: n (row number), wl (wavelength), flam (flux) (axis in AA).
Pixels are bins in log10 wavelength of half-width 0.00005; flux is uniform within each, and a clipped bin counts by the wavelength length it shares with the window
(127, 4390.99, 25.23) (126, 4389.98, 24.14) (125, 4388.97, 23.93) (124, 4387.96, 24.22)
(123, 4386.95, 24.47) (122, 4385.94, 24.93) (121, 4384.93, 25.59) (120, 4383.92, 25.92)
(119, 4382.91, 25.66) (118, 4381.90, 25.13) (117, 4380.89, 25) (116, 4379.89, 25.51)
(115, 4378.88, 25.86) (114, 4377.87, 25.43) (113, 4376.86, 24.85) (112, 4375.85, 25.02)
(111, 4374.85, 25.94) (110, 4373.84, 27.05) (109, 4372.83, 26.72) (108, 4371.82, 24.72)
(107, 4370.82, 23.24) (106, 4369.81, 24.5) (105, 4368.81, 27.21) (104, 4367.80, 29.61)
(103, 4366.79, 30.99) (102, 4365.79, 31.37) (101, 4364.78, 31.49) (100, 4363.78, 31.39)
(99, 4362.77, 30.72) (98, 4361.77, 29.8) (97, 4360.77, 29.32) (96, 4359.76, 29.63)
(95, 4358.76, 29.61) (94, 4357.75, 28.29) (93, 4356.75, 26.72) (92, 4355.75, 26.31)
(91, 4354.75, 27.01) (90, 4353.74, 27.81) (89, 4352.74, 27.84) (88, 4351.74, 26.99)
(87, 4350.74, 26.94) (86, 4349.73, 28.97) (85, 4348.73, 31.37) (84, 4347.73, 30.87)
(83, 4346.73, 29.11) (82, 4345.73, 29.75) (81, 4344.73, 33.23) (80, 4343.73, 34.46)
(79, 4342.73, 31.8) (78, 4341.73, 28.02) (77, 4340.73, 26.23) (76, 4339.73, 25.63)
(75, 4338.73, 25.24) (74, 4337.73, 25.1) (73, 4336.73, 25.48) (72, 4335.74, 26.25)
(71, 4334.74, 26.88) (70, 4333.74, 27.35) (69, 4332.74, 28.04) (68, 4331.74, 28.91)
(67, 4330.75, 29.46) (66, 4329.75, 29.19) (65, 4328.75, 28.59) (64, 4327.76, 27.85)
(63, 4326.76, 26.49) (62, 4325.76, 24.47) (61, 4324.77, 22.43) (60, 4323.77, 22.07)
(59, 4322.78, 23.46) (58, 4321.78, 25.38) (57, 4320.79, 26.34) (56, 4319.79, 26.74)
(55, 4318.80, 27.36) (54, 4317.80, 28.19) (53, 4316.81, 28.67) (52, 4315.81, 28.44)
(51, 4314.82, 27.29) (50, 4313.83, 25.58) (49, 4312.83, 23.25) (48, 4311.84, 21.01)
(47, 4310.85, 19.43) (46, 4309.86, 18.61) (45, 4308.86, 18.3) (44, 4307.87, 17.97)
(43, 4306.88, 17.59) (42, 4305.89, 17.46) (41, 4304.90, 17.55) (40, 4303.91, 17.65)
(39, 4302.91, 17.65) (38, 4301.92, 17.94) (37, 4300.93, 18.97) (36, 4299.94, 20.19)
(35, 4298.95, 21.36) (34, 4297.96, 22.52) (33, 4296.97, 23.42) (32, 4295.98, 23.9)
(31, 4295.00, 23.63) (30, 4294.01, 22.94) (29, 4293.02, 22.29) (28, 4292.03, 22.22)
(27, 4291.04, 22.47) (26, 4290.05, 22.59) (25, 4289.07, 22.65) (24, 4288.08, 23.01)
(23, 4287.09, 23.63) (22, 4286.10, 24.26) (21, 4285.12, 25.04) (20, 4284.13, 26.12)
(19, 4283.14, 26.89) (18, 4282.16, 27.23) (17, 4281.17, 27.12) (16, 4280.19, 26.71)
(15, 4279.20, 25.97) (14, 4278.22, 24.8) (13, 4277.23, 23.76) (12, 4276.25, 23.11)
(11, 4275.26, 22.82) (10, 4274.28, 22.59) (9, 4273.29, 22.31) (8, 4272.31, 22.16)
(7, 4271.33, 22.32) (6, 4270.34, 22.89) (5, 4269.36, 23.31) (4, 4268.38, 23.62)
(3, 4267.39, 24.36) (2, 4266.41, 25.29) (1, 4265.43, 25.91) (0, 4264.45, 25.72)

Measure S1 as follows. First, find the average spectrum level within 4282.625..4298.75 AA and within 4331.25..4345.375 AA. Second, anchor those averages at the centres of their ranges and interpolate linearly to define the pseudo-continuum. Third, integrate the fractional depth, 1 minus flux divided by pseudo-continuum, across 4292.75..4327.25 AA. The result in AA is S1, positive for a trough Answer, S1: 4.0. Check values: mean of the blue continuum 23.6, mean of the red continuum 28.1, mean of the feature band 22.5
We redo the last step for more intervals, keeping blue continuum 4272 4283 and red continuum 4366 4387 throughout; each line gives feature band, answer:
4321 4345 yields -1.65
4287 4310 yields 3.86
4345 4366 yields -2.82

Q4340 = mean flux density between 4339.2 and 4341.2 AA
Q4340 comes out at 25.9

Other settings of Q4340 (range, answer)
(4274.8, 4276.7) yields 22.9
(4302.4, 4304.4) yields 17.6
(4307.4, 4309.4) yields 18.1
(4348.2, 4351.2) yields 29.1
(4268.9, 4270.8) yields 23.1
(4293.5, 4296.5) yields 23.5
